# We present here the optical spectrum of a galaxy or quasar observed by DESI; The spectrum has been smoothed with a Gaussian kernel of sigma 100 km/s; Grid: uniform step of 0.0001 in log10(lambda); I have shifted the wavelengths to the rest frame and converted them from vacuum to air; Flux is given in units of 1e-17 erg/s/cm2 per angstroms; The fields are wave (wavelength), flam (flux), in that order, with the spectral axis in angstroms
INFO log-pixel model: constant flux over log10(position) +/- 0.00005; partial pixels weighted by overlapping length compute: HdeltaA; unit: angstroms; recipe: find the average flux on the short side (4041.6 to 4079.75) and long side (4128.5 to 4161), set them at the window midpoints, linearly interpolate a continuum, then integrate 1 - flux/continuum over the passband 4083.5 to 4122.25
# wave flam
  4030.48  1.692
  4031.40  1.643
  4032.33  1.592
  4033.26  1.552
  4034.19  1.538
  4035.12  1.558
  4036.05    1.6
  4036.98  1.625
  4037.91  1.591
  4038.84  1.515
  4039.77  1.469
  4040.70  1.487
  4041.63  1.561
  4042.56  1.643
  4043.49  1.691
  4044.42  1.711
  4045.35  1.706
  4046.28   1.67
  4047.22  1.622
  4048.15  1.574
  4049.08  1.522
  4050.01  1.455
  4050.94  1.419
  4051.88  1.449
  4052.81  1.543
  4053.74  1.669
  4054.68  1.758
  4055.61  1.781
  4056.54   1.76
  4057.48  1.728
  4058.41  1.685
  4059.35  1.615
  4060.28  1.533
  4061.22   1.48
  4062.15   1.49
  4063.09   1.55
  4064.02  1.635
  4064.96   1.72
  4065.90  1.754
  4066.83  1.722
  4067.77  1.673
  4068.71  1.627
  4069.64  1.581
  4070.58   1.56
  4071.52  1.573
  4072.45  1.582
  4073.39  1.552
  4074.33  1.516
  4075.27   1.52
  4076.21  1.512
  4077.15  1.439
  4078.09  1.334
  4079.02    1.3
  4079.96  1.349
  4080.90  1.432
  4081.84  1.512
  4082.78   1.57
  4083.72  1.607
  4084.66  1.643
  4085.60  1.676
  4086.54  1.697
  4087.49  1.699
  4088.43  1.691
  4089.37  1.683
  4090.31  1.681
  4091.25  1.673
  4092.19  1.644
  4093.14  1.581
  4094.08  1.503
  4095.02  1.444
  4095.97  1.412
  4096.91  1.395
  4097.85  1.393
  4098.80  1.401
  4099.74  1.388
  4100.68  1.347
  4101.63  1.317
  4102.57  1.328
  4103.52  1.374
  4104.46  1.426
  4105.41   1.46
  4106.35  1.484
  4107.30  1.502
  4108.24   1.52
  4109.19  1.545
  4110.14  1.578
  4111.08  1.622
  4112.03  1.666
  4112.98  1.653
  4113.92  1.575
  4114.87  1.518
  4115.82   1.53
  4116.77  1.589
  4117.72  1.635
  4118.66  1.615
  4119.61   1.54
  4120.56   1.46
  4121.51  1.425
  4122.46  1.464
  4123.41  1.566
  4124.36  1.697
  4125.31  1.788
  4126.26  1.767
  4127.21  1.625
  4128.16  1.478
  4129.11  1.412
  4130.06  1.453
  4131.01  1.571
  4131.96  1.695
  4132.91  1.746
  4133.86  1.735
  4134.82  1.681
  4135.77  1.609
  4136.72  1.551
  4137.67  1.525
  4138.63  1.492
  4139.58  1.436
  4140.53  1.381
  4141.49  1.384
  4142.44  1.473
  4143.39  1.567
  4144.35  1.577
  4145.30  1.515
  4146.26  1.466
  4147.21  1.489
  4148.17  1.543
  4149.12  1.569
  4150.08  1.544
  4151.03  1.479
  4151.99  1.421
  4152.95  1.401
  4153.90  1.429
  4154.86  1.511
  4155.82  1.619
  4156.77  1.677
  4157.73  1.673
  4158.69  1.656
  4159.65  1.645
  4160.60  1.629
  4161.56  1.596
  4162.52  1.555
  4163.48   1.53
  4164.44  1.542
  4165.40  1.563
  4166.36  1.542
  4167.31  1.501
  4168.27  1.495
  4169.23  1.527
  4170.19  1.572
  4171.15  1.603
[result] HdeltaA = 0.8 angstroms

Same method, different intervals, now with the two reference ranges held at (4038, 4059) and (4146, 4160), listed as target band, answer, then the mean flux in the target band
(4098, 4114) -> 1.0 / 1.48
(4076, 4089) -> 0.4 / 1.53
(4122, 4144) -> -0.2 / 1.57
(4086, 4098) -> 0.0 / 1.58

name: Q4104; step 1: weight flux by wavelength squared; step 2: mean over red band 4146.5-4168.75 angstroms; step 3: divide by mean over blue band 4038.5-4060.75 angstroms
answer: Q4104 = 1.0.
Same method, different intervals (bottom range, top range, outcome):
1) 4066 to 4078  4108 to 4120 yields 1.03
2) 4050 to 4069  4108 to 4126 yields 1.00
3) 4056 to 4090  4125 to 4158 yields 1.01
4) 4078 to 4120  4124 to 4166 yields 1.05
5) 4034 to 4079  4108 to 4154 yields 1.01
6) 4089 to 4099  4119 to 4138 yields 1.06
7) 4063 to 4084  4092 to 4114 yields 0.97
